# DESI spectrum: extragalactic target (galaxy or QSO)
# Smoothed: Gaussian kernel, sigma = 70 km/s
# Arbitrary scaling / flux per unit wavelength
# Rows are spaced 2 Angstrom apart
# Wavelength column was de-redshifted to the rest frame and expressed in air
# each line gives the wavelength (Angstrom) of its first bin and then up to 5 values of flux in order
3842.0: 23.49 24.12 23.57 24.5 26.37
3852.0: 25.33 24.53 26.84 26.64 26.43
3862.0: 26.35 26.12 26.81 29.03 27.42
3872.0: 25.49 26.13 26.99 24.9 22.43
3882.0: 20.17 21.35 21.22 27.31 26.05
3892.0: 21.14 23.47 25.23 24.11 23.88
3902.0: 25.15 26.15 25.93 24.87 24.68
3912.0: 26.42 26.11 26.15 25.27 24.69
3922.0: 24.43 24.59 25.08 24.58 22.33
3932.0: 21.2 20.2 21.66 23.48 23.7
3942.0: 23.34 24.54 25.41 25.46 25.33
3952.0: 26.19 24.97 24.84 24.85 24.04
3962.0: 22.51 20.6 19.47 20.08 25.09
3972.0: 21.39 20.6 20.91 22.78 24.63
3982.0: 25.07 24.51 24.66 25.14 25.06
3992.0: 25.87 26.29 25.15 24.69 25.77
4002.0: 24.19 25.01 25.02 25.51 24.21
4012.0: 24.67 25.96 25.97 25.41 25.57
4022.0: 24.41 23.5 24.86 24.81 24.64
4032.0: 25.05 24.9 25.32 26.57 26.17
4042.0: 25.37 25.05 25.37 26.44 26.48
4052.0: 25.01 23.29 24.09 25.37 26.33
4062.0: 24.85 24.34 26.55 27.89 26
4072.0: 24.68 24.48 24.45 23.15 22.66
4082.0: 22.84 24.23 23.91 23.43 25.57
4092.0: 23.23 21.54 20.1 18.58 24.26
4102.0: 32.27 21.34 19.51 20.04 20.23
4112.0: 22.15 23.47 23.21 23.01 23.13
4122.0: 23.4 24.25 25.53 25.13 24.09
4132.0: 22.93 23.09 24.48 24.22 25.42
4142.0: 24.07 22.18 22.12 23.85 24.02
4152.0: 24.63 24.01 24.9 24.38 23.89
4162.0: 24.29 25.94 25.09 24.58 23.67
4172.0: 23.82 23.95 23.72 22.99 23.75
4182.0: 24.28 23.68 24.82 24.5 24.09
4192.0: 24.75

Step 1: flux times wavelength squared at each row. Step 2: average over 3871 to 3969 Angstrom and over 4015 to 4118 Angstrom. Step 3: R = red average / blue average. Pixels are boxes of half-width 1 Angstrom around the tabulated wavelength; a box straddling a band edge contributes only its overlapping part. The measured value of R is 1.09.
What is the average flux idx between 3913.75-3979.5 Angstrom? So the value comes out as 23.5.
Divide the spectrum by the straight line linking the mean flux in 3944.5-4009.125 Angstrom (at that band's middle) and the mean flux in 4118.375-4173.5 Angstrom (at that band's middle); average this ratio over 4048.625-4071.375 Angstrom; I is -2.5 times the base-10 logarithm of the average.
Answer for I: -0.060 mag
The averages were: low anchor 24.1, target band 25.5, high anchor 24.1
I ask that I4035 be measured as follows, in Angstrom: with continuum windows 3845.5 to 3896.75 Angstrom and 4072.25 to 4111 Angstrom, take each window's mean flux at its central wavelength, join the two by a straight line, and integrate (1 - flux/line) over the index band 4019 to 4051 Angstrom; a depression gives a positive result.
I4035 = -2.4 Angstrom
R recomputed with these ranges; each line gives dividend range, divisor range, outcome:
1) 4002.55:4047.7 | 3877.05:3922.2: 1.10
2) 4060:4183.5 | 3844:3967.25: 1.08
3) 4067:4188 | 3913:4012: 1.07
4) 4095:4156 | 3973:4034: 1.00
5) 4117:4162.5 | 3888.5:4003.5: 1.09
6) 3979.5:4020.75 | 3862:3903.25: 1.08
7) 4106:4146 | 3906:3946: 1.06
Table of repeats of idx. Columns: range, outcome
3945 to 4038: 24.4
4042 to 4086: 24.9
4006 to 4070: 25.3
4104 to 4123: 22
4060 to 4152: 23.7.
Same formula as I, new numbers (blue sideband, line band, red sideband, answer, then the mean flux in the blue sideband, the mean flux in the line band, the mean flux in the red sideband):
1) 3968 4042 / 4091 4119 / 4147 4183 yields 0.09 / 24.7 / 22.4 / 24.2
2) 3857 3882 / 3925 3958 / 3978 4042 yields 0.07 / 26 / 23.9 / 25.1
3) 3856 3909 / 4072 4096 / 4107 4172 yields 0.02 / 25.1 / 23.5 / 23.7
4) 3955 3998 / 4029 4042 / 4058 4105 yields -0.07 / 23.5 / 25.4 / 24.2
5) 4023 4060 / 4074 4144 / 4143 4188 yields 0.06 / 25.2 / 23.3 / 24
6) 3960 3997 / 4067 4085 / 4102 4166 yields -0.04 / 23.3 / 24.5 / 23.6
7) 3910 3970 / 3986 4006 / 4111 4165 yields -0.06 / 23.9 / 25.2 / 23.9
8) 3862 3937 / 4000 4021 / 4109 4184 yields -0.04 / 24.6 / 25.2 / 23.8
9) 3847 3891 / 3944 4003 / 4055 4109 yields 0.03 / 25.4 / 24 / 23.9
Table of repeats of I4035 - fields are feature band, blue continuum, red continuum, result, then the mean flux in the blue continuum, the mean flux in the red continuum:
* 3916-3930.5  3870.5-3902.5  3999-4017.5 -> -0.12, 24.1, 25.2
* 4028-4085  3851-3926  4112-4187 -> -1.55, 25.1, 24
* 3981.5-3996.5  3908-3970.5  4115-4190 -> -0.80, 23.9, 24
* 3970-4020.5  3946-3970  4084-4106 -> -2.20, 23.6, 23.3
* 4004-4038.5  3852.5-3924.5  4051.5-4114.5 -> -1.25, 25.1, 23.7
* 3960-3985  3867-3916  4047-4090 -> 2.47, 24.8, 24.8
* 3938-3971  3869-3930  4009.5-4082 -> 1.41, 24.7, 25.1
